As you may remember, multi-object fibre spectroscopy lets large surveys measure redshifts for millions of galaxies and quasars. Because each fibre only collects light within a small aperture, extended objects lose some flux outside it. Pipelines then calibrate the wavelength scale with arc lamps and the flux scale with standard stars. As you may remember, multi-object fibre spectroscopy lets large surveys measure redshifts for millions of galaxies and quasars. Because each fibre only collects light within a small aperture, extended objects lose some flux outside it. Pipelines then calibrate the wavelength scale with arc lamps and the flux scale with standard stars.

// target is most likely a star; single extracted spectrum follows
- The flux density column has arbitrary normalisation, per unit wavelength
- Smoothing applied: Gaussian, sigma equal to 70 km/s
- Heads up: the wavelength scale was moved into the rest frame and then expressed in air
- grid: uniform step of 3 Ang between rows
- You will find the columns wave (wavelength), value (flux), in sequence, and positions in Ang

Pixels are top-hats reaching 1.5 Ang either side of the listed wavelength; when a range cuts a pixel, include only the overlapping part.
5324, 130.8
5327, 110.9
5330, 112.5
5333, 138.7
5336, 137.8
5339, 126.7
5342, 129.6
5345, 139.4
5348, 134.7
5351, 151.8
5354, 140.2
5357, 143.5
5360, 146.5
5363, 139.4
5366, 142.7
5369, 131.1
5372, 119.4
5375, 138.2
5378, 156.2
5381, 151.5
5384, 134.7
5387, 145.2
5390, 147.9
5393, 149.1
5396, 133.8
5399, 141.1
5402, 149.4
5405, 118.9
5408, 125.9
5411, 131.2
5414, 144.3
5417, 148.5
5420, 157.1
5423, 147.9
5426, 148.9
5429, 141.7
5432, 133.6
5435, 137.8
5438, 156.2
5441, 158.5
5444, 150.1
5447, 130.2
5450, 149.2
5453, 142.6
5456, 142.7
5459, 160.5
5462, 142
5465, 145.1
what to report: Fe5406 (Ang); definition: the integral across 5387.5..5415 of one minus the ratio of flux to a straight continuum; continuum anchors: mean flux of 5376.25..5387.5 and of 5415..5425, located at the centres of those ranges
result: 2.0 Ang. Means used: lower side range 147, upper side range 151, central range 138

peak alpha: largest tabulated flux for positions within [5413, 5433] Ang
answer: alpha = 157.1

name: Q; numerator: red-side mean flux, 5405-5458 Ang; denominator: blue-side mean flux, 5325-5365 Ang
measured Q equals 1.1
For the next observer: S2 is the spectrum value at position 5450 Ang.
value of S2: 149.2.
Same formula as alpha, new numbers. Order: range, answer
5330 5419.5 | 156.2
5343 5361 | 151.8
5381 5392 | 151.5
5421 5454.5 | 158.5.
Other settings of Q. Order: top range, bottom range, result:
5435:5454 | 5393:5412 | 1.09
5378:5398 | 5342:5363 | 1.02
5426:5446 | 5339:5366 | 1.04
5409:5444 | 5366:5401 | 1.03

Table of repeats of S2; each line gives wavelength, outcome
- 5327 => 110.9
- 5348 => 134.7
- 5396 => 133.8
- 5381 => 151.5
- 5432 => 133.6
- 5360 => 146.5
